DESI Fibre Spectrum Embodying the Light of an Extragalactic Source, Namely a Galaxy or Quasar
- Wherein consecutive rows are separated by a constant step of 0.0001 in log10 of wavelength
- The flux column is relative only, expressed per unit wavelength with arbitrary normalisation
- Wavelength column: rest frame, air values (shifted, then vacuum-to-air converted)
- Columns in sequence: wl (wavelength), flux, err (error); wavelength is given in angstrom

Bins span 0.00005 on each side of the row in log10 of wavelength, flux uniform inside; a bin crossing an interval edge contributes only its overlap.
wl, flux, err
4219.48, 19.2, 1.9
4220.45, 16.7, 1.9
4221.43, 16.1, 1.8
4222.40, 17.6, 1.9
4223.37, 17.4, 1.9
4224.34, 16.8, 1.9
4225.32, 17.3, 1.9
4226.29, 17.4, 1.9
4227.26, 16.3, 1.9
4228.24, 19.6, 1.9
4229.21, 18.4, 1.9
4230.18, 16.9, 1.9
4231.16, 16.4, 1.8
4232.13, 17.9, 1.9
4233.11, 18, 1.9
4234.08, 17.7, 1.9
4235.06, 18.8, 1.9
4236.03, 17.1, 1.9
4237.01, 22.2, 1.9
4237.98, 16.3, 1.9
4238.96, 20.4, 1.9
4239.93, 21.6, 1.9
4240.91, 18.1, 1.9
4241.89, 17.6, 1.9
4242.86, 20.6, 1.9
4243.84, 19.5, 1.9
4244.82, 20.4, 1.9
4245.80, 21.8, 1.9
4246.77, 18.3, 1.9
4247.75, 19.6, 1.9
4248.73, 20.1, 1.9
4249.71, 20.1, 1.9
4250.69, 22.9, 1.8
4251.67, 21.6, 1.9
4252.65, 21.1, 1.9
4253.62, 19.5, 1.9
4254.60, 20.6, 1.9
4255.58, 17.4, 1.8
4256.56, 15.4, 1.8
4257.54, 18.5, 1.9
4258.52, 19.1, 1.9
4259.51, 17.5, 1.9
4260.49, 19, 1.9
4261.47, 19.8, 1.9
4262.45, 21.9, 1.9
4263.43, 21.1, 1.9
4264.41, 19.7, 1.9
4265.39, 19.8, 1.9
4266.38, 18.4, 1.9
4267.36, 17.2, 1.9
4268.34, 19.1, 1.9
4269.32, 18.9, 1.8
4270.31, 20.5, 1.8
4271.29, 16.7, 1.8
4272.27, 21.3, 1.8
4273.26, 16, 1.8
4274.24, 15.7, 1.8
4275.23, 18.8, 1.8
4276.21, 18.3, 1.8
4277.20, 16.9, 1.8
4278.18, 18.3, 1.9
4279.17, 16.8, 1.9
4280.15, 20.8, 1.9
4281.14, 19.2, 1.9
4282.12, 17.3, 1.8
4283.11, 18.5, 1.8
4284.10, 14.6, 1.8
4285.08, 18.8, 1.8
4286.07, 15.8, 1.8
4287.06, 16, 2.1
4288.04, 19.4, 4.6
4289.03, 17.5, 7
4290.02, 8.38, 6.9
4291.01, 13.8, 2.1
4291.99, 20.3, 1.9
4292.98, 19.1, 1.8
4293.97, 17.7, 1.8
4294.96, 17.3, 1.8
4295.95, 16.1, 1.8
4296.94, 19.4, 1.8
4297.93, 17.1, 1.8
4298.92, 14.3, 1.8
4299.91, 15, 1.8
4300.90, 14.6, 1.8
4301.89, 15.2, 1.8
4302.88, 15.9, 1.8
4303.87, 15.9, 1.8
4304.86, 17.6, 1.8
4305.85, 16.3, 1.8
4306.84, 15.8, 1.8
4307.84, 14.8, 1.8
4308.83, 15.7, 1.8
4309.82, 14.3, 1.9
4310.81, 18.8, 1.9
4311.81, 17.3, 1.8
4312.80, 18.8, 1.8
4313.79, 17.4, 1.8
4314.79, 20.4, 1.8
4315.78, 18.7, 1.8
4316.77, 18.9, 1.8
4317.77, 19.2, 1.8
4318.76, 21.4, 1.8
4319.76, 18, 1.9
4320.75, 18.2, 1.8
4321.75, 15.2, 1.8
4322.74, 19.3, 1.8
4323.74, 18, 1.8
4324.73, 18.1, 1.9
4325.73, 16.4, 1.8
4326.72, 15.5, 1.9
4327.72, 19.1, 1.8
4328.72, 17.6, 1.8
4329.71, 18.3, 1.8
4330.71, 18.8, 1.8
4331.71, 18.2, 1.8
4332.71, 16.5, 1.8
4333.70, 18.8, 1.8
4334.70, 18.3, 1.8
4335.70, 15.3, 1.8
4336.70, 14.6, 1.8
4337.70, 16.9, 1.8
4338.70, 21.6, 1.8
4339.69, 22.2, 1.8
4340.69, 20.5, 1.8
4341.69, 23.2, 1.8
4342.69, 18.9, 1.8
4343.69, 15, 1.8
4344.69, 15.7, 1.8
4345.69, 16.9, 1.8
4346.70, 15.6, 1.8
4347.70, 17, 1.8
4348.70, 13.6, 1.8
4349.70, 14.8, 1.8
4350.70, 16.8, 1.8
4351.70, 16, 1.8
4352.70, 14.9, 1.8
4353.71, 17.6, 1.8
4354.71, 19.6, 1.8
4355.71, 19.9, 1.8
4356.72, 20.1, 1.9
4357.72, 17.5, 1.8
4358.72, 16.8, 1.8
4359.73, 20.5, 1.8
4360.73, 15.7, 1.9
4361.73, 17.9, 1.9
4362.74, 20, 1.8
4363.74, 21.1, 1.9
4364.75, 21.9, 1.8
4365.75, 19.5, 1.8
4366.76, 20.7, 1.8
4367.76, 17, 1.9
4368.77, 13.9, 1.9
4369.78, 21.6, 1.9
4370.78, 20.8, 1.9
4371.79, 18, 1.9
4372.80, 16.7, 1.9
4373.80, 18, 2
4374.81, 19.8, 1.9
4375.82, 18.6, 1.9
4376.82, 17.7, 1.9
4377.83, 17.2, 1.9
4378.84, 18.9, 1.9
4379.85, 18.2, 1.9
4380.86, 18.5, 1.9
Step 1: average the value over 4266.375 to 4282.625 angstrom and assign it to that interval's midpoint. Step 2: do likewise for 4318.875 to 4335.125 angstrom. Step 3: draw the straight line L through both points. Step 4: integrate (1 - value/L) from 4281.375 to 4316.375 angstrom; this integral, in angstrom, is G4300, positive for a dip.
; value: 2.6 angstrom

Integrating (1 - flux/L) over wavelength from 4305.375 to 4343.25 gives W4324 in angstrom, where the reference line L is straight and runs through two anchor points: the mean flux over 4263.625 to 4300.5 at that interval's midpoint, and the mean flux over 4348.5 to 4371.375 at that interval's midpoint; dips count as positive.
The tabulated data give -0.2 angstrom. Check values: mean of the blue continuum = 17.6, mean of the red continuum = 18.2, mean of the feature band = 18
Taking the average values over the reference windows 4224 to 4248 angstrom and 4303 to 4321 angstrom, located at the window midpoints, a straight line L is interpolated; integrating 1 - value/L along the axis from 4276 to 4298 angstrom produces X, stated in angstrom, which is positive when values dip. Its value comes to 0.8 angstrom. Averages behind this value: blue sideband 18.6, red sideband 17.6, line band 17.3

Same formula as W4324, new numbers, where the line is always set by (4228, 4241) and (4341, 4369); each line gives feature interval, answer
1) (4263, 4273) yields -0.46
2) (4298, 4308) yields 1.38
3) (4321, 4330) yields 0.26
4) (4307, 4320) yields 0.11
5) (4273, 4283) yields 0.22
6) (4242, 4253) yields -1.18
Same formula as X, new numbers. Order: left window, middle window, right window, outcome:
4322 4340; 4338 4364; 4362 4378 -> 0.6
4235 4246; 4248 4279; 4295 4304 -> -1.5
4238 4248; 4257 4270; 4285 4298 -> -0.6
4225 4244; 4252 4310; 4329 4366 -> 2.1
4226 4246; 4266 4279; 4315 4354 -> 0.1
